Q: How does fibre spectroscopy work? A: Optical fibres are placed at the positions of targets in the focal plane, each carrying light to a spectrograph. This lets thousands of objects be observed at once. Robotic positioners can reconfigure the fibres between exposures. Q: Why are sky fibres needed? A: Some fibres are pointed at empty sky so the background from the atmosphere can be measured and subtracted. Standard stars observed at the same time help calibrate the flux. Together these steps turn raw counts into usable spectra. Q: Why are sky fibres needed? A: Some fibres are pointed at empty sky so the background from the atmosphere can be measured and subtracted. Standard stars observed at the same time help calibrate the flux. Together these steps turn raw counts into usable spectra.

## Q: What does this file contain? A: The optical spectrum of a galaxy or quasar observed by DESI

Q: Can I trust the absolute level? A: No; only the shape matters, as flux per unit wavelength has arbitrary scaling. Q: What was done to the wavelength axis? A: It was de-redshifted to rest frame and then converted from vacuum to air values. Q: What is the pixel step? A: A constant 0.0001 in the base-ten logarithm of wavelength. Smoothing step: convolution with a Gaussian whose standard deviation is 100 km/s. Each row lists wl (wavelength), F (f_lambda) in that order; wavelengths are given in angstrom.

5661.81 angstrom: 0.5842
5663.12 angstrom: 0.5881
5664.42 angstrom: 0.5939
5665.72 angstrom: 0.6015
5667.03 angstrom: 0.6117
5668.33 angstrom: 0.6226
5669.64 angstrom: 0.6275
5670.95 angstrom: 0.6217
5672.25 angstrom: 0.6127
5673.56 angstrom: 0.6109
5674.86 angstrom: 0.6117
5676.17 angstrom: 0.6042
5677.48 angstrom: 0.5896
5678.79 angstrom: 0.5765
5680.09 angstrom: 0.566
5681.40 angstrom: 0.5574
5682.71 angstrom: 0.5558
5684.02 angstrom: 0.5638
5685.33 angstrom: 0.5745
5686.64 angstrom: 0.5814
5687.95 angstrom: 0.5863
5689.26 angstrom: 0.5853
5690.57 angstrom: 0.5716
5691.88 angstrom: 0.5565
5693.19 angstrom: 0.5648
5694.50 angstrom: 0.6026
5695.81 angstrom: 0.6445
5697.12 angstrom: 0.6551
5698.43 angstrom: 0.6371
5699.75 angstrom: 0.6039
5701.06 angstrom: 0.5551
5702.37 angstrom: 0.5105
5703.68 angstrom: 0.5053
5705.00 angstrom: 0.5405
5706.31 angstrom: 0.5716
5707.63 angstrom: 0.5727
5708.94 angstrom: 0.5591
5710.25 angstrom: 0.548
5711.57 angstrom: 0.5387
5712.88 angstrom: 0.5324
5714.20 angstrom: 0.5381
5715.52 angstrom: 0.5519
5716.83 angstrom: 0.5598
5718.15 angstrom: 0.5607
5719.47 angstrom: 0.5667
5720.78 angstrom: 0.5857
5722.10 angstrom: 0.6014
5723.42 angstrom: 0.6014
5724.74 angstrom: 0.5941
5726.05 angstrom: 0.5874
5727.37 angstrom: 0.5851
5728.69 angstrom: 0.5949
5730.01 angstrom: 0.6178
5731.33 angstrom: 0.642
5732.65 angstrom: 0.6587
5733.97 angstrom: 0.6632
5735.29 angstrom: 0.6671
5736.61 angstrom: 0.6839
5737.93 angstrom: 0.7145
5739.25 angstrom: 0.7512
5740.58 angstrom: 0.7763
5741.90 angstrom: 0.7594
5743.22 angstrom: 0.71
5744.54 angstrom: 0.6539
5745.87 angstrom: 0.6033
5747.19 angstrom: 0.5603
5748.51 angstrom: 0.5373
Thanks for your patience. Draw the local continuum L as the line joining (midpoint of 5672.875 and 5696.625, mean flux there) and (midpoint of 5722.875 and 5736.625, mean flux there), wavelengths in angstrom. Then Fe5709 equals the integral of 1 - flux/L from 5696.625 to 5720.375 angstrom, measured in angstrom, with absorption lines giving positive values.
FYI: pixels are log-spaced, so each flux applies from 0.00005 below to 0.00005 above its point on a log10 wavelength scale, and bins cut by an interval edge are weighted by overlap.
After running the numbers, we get 1.7 angstrom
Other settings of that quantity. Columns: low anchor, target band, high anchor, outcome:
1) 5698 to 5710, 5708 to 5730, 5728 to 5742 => 1.7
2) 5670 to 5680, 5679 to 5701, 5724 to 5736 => 0.8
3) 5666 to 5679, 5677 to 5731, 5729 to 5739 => 5.3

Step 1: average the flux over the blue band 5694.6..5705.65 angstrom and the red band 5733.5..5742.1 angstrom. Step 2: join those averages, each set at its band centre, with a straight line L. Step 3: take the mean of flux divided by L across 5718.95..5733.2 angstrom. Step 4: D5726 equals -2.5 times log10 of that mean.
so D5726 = 0.12 mag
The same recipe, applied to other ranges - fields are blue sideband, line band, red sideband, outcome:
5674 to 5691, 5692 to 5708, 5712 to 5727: -0.01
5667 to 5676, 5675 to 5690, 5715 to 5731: 0.06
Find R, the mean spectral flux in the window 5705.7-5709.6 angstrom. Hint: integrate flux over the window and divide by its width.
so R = 0.568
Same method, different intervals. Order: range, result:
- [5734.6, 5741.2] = 0.717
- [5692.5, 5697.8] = 0.617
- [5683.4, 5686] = 0.569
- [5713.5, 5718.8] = 0.552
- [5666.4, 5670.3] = 0.62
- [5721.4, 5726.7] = 0.596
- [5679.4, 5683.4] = 0.56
